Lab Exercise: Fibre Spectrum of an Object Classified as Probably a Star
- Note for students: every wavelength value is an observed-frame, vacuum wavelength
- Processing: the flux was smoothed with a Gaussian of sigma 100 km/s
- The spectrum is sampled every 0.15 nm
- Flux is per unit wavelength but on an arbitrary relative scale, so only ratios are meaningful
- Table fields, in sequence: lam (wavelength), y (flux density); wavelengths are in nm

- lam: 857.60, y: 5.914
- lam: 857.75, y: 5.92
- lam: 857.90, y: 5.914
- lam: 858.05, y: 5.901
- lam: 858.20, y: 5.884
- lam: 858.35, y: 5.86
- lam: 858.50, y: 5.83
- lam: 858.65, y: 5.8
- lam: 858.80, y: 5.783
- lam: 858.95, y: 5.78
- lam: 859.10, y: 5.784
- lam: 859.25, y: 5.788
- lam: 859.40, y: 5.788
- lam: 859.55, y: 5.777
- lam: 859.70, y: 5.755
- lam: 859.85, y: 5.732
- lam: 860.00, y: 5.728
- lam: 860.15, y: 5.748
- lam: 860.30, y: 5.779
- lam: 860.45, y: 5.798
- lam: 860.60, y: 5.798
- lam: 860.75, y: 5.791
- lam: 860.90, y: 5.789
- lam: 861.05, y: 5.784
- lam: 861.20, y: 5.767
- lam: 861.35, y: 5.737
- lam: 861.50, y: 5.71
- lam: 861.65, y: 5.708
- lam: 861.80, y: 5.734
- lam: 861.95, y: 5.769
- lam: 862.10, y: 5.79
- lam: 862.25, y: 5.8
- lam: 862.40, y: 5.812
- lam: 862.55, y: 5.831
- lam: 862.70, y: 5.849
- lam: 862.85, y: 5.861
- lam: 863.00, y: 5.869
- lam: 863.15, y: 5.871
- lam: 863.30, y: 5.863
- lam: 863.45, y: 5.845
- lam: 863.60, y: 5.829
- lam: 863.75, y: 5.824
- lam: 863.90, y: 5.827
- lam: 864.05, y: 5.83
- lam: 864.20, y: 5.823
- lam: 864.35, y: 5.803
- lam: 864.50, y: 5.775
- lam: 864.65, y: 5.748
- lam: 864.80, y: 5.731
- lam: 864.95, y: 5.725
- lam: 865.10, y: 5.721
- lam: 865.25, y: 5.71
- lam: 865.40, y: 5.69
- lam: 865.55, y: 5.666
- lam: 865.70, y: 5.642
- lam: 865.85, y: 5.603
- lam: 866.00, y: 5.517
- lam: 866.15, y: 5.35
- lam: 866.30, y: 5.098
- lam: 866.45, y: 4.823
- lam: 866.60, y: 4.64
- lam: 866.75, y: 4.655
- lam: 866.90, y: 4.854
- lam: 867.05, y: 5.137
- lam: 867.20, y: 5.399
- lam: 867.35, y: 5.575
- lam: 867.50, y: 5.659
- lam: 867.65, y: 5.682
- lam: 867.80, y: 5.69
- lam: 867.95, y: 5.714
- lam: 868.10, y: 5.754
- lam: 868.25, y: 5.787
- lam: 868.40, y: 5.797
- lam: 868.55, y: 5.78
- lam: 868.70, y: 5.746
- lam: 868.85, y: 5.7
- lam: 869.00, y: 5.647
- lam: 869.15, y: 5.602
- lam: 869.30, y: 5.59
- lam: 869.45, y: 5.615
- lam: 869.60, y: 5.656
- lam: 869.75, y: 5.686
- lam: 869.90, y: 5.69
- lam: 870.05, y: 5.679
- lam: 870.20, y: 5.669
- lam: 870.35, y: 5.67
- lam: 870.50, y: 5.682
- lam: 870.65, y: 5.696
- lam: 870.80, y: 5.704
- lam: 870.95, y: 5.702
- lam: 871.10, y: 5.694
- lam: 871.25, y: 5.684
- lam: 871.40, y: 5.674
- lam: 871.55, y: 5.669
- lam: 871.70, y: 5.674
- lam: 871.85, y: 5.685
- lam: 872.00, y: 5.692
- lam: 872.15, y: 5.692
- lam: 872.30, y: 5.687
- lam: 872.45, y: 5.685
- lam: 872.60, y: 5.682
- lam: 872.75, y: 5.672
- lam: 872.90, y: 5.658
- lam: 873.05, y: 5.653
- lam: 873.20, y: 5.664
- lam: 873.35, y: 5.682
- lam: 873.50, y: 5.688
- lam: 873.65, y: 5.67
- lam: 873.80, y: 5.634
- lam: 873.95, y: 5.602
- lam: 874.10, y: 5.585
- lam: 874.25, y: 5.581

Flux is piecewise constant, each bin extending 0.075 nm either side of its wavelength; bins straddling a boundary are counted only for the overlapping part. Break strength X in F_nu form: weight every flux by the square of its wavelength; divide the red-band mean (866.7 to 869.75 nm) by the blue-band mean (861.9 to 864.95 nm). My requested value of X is 0.97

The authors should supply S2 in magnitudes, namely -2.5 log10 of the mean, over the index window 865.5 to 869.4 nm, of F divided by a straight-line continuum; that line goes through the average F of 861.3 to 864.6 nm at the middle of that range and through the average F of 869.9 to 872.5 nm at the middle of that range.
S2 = 0.053 mag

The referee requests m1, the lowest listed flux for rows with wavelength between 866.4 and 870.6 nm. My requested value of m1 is 4.64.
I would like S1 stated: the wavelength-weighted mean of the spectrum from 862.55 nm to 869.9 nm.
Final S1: 5.61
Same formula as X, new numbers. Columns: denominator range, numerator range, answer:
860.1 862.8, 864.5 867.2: 0.94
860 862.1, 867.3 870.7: 1.01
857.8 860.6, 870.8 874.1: 1.01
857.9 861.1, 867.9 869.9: 1.00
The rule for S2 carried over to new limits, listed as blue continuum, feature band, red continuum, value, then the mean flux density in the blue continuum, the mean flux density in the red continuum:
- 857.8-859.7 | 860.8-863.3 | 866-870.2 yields -0.02 mag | 5.82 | 5.49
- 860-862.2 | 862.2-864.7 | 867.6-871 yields -0.02 mag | 5.76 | 5.69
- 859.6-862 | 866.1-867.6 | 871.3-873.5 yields 0.12 mag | 5.76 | 5.68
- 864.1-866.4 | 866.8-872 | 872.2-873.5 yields 0.00 mag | 5.63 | 5.67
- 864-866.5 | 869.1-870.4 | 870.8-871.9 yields 0.00 mag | 5.61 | 5.68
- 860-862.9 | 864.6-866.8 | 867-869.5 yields 0.05 mag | 5.78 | 5.64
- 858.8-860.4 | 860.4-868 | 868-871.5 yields 0.02 mag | 5.77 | 5.69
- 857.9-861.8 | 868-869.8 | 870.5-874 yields 0.00 mag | 5.79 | 5.68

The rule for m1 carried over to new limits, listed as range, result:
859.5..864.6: 5.708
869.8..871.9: 5.669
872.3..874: 5.602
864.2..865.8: 5.642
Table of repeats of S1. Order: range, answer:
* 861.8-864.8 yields 5.82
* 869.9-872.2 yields 5.68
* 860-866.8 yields 5.68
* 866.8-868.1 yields 5.46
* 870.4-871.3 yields 5.69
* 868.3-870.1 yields 5.68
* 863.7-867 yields 5.5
